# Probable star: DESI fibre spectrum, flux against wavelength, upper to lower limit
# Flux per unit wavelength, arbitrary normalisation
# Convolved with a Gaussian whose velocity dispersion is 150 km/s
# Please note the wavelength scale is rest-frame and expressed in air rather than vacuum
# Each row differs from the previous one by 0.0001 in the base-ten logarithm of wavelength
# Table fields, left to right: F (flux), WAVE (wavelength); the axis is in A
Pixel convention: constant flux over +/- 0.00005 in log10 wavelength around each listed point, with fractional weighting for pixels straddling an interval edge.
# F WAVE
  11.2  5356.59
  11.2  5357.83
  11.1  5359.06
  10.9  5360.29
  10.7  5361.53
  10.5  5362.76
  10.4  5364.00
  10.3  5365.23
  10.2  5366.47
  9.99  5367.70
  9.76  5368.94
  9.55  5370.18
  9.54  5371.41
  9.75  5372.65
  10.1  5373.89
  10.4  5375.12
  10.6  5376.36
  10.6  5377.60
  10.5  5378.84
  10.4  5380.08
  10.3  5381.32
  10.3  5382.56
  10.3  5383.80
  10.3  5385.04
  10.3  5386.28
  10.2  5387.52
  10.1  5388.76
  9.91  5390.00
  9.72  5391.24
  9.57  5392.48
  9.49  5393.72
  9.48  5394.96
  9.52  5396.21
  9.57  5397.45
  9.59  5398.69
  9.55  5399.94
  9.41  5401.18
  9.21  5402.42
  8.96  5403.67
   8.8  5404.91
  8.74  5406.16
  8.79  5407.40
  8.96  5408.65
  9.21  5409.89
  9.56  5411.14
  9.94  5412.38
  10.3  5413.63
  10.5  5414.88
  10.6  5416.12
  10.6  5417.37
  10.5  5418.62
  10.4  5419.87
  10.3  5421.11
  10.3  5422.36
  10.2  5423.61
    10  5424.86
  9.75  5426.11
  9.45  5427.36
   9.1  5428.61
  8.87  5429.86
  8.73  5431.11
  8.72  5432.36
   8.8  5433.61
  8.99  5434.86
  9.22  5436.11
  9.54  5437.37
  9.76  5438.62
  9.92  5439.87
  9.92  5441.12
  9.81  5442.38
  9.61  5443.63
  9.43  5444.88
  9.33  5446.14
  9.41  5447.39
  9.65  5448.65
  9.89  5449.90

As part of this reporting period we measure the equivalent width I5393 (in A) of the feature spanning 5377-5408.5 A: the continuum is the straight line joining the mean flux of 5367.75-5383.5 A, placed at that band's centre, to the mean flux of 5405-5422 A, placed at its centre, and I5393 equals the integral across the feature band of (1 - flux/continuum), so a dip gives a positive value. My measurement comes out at 0.9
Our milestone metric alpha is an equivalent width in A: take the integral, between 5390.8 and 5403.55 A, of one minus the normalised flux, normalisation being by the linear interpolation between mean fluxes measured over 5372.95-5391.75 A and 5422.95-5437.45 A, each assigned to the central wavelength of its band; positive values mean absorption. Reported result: 0.6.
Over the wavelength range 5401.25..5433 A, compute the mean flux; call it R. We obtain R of 9.62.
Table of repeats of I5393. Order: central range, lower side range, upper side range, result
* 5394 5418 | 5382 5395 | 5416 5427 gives 1.4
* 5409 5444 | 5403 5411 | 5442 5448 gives -1.9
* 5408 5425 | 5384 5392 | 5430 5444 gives -0.8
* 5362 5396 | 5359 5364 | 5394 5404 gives 0.0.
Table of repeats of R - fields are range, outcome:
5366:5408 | 9.81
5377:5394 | 10.2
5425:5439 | 9.19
